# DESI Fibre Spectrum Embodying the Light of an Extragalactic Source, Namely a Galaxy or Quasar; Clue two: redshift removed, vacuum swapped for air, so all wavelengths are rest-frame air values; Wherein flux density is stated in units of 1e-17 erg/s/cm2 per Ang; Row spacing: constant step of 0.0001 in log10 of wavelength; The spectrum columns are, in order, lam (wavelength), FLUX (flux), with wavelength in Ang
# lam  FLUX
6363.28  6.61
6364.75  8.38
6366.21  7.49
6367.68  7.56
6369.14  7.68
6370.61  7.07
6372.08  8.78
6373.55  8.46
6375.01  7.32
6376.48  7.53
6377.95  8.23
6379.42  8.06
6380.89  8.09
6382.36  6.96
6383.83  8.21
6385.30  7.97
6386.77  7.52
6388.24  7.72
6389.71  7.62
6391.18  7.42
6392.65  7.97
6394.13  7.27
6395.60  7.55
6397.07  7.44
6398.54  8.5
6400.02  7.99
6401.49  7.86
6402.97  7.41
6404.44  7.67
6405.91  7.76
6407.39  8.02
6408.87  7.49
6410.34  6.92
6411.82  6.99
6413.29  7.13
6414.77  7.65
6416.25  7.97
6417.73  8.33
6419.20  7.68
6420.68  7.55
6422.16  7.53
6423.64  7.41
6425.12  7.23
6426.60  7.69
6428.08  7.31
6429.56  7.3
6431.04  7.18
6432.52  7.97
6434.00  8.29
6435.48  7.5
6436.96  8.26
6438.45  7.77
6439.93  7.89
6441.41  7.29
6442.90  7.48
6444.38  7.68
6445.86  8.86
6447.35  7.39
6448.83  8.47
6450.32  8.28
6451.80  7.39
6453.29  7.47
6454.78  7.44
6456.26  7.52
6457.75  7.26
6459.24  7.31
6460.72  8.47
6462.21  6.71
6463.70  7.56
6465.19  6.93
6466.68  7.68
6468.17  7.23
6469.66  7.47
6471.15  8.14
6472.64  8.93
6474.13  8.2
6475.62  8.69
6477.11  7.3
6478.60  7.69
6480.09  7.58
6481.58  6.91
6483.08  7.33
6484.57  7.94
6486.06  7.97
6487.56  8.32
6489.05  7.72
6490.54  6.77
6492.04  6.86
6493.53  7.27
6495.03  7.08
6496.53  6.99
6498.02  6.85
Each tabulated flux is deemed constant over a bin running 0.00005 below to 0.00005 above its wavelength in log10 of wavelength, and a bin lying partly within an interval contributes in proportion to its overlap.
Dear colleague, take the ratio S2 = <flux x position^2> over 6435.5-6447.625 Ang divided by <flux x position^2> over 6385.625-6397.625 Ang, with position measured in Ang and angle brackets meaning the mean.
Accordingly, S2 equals 1.05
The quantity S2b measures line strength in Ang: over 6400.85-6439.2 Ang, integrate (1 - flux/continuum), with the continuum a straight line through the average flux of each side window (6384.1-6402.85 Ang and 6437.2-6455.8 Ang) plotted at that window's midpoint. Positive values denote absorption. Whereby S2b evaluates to 0.76 Ang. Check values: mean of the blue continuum 7.74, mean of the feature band 7.61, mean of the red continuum 7.79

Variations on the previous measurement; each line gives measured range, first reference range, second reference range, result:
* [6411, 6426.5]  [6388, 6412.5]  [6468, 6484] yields 0.23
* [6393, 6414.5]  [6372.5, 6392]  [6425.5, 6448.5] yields 0.53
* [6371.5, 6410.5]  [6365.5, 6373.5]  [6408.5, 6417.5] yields -0.94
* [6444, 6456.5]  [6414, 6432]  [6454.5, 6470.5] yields -0.64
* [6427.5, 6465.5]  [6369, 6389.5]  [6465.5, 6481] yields 0.90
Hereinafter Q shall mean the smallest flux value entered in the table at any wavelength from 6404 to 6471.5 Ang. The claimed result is 6.71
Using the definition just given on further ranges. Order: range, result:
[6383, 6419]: 6.92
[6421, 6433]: 7.18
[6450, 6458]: 7.26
